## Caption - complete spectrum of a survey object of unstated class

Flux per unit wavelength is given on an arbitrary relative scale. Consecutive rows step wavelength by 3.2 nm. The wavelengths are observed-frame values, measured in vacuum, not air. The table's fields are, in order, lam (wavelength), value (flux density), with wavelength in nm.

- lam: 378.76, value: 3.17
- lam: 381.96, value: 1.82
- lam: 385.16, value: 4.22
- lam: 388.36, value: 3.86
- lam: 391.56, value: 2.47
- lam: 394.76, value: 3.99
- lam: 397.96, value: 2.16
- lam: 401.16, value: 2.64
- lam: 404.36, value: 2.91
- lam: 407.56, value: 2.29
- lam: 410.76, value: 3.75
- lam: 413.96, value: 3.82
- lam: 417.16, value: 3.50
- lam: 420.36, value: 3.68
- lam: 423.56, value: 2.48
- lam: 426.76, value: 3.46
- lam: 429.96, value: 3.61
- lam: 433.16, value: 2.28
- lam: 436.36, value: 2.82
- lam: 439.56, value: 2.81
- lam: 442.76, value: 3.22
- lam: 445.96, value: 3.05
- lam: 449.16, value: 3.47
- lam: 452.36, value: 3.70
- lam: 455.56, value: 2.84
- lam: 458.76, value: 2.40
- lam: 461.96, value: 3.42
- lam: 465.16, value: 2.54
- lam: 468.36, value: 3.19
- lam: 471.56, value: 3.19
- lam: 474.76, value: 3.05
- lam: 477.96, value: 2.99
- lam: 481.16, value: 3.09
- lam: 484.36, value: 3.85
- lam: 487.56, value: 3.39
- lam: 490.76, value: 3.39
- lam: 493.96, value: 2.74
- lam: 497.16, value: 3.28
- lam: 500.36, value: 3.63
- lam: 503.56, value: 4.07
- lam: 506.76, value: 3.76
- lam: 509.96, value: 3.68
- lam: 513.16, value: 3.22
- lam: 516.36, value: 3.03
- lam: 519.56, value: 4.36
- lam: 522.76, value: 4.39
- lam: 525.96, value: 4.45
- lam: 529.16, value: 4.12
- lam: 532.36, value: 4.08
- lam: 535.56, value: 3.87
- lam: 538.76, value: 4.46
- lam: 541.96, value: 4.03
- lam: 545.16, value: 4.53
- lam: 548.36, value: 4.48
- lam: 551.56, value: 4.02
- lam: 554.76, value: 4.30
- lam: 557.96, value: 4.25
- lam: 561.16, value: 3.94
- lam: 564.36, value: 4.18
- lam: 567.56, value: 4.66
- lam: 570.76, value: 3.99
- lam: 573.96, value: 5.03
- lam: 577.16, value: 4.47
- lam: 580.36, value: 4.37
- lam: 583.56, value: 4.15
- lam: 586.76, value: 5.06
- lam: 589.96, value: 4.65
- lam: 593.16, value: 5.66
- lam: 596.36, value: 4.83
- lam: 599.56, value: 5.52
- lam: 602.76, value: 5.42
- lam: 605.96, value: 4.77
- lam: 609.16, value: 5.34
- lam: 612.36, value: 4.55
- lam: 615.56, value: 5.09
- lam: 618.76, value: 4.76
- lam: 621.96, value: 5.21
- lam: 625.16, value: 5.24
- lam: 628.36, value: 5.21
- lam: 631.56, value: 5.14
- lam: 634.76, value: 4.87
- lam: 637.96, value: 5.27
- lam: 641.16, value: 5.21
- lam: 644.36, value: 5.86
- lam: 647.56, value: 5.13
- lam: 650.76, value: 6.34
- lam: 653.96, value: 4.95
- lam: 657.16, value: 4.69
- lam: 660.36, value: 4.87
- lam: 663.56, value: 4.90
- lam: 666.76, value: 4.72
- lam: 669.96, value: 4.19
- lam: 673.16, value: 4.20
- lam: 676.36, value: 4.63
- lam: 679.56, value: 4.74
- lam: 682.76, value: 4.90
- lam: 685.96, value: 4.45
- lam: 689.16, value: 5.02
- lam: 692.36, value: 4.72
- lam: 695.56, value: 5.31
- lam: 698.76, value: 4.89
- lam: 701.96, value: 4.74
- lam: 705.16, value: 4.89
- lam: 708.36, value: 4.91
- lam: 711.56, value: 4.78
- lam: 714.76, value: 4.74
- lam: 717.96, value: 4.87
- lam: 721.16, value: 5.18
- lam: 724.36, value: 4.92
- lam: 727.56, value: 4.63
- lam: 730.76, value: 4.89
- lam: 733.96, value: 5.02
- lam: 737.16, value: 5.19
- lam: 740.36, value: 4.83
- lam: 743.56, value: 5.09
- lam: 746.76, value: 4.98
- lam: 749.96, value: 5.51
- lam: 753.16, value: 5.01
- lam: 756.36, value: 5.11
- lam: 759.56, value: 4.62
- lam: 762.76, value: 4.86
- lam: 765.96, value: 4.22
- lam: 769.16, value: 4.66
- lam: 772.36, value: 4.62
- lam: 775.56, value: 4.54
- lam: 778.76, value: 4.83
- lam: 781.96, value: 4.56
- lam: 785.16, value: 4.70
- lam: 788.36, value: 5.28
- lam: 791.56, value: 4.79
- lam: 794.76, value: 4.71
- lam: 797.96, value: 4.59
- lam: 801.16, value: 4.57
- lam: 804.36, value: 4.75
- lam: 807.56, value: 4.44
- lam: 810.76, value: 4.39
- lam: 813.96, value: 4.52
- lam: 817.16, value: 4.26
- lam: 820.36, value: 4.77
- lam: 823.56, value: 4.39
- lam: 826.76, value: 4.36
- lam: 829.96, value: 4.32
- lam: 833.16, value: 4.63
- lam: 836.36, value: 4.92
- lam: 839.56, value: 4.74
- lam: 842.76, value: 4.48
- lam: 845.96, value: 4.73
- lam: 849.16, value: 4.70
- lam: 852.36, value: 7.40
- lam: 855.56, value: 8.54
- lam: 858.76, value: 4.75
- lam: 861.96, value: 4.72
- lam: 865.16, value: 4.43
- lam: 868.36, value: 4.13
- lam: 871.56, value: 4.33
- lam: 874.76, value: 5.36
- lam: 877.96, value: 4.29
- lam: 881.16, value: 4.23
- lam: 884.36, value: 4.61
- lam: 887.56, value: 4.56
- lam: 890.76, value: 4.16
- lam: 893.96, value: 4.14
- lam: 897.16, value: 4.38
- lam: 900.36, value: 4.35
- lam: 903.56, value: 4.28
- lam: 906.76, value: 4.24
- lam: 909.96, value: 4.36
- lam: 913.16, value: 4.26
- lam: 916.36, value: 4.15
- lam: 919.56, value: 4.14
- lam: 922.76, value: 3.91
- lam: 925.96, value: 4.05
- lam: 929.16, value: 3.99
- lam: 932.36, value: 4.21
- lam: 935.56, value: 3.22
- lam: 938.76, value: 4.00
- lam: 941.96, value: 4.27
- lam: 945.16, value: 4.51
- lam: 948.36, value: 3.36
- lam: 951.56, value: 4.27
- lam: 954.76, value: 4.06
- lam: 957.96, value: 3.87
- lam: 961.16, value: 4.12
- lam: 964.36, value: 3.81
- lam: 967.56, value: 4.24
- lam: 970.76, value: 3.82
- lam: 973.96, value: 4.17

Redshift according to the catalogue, 0.30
